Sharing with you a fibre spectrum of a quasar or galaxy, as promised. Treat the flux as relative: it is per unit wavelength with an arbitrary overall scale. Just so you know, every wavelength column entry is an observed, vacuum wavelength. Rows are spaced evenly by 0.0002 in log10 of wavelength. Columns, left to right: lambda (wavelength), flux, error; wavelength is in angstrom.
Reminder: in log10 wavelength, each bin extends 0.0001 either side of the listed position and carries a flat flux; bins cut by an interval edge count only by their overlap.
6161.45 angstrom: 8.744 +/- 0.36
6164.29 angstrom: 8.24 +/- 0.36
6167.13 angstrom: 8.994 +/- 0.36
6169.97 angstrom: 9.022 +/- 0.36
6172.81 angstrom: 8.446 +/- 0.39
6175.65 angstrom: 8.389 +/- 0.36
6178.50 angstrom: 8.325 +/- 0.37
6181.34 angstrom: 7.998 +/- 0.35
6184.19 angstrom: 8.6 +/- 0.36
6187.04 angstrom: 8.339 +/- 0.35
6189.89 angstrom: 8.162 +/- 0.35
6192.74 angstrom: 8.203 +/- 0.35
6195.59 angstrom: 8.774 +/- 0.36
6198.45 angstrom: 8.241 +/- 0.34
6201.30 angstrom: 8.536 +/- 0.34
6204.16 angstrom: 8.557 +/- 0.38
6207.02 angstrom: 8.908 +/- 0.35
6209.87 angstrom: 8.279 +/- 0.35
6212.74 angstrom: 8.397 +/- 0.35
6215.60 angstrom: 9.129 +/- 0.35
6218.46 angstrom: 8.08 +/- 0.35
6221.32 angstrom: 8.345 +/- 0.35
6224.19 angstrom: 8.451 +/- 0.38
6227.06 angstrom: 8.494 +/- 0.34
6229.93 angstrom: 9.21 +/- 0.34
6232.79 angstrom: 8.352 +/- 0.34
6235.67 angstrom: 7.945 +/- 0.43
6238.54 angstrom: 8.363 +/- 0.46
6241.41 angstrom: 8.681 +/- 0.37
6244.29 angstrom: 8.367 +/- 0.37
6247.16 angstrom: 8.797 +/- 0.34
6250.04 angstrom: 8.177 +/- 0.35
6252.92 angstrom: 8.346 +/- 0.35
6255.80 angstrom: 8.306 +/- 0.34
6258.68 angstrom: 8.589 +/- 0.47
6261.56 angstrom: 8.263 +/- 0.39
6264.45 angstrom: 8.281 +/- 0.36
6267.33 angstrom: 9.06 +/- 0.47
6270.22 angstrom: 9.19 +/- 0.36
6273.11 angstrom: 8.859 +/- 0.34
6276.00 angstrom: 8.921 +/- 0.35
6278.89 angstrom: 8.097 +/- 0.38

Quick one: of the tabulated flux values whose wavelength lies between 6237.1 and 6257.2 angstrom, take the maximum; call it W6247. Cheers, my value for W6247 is 8.797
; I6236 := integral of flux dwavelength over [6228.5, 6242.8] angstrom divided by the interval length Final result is 8.51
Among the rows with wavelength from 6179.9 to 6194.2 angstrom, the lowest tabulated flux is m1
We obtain 7.998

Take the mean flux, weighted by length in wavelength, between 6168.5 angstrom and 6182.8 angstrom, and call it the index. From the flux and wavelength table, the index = 8.44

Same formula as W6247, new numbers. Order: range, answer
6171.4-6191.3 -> 8.6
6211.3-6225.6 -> 9.129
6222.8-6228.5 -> 8.494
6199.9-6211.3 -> 8.908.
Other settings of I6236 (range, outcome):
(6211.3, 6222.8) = 8.48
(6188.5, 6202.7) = 8.39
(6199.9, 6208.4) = 8.66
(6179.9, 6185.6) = 8.3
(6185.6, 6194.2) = 8.24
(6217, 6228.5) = 8.34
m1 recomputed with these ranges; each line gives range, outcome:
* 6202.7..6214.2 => 8.279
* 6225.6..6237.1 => 7.945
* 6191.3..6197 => 8.203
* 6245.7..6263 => 8.177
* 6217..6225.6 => 8.08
